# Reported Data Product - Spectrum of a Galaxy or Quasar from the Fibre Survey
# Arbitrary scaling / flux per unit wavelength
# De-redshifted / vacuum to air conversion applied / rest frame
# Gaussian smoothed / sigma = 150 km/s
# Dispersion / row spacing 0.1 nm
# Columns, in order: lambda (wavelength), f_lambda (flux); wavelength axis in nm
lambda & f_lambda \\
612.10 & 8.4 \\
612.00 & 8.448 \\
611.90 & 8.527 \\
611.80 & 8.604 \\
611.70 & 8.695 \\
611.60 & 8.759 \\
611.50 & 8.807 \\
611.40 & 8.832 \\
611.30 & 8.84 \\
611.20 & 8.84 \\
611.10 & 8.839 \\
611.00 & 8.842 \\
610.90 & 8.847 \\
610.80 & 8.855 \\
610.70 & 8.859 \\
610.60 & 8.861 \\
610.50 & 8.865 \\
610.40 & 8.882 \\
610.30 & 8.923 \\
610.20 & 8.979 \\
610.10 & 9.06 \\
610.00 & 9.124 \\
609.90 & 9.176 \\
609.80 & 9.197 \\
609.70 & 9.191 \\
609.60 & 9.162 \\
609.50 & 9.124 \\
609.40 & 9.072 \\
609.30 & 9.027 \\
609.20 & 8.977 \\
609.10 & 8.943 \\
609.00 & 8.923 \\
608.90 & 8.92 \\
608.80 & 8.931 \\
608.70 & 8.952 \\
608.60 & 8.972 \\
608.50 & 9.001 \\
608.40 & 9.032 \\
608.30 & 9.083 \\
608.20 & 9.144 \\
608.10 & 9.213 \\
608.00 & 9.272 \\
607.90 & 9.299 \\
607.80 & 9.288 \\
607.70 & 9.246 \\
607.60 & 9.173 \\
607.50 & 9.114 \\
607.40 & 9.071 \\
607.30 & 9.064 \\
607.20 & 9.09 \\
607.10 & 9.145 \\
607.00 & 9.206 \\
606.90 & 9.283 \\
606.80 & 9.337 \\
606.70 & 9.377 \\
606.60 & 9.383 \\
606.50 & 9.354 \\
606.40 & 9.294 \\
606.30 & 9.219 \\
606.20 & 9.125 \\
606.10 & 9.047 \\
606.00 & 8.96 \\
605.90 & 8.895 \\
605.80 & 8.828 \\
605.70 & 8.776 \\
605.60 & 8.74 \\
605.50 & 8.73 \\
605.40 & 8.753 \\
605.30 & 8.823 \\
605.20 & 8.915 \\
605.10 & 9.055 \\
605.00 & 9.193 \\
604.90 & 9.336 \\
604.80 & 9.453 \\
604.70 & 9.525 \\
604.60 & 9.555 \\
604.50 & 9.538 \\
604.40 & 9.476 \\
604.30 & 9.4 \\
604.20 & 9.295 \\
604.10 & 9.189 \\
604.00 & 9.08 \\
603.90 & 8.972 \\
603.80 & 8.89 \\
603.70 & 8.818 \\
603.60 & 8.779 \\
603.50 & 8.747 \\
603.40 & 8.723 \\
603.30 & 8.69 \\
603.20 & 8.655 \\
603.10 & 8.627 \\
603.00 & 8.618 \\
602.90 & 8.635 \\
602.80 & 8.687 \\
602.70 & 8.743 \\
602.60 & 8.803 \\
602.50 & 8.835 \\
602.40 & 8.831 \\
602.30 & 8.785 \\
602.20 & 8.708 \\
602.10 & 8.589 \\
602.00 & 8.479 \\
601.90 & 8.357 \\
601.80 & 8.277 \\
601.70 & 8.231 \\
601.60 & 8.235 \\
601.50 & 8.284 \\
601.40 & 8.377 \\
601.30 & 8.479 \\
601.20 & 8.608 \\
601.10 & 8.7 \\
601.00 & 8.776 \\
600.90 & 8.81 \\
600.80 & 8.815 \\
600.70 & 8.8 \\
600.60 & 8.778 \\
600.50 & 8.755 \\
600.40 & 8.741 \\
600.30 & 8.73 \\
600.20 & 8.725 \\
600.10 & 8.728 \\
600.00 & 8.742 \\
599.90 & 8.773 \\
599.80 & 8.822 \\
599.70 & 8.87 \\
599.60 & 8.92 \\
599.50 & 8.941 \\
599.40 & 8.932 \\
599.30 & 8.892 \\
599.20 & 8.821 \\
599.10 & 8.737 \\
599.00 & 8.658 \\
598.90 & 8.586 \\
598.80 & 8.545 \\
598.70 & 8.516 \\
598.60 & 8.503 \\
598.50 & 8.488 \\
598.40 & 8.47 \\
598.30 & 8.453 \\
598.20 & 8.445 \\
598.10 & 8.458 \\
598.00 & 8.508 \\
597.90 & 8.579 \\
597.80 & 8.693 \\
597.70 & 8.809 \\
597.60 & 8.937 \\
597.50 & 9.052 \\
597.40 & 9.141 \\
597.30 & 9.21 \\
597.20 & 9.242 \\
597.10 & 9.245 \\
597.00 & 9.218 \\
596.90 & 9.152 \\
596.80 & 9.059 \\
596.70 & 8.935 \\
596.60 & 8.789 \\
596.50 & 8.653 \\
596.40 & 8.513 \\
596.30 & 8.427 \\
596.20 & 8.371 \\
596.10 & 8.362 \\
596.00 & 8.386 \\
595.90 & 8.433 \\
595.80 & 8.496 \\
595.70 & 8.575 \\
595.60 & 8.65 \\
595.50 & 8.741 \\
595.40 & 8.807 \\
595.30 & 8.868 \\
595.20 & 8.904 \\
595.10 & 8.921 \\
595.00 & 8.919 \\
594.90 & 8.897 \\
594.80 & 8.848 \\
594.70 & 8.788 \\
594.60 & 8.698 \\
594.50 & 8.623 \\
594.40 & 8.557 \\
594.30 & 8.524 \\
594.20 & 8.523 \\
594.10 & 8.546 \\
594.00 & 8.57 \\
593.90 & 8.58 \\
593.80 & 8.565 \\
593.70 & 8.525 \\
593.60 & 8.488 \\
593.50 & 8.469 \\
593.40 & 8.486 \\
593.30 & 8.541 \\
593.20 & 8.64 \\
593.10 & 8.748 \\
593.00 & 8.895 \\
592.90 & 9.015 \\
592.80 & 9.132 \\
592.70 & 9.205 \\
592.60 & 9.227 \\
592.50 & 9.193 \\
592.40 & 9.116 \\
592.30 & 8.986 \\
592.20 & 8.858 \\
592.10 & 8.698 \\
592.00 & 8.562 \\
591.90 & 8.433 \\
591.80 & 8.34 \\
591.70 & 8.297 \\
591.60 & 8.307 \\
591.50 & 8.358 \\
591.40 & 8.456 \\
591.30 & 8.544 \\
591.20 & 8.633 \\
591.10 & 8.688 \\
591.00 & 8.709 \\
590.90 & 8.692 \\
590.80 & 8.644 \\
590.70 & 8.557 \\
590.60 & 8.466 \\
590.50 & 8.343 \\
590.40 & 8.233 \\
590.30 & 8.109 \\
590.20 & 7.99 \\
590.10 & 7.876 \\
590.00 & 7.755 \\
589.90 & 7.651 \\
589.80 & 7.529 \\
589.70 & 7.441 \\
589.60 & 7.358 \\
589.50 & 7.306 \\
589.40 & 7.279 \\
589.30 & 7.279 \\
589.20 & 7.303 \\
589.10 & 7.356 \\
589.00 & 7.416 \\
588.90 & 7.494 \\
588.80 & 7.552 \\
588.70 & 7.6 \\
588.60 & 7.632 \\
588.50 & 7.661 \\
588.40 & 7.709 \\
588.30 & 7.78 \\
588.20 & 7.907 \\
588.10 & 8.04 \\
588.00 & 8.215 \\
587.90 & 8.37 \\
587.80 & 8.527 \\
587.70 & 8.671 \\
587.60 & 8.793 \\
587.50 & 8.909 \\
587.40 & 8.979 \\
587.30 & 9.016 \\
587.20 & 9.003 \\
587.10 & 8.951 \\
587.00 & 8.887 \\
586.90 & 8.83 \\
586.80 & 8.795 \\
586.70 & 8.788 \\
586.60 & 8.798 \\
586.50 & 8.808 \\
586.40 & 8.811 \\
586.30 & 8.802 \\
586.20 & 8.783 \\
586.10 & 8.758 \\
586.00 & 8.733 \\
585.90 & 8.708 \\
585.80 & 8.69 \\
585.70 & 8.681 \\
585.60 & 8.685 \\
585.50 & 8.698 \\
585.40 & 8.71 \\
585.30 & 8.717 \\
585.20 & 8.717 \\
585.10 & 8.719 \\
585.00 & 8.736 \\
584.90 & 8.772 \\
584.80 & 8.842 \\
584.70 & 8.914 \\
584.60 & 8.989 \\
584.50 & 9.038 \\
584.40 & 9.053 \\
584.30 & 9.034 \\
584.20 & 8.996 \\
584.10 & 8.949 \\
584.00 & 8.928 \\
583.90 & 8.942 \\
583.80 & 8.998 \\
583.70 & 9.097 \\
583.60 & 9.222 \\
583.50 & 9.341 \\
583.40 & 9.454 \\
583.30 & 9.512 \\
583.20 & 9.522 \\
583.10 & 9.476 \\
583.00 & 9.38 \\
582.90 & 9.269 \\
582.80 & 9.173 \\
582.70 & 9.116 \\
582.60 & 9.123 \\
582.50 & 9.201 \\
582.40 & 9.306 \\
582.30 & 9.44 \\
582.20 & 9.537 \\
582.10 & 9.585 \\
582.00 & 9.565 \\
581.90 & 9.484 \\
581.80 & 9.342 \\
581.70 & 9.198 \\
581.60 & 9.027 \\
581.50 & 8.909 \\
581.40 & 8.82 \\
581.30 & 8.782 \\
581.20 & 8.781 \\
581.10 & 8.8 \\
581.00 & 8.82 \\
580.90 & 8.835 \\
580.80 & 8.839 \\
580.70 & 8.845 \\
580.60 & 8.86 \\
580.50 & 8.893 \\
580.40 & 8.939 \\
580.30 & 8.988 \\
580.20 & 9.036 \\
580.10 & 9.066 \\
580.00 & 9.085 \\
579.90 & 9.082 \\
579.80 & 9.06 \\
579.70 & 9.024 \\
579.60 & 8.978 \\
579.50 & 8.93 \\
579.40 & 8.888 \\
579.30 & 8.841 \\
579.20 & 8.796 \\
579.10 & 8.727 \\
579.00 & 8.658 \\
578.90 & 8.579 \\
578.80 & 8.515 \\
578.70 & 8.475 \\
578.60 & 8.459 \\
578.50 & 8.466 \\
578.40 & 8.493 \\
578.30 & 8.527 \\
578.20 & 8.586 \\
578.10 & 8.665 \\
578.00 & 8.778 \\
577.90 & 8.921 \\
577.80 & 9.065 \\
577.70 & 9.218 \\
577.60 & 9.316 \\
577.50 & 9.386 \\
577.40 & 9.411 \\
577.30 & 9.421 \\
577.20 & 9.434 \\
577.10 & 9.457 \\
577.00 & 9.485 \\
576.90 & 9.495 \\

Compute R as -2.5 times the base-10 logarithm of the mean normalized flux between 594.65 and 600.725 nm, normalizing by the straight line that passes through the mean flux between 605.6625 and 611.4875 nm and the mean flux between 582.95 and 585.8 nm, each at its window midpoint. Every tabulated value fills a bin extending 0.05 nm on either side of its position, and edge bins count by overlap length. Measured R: 0.03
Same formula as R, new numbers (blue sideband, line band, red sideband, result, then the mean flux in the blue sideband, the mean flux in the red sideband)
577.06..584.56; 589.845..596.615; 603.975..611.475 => 0.06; 9.04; 9.08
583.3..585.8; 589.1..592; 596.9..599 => 0.10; 8.93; 8.76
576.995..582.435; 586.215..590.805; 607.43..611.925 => 0.10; 8.98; 8.99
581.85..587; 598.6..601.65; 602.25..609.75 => 0.04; 9.02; 9.05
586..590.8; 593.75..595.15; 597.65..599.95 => -0.03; 8.18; 8.67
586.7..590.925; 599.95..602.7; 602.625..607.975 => 0.02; 8.1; 9.06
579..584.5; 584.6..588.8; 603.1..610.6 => 0.06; 9.09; 9.08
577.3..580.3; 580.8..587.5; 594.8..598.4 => -0.02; 8.87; 8.76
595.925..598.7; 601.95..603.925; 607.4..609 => 0.02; 8.74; 9.1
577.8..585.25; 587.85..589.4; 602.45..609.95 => 0.17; 8.98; 9.06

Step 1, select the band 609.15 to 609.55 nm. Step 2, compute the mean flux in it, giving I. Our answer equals 9.05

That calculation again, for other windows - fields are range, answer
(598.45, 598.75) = 8.5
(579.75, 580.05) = 9.08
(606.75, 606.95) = 9.31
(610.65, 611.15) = 8.85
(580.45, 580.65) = 8.88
